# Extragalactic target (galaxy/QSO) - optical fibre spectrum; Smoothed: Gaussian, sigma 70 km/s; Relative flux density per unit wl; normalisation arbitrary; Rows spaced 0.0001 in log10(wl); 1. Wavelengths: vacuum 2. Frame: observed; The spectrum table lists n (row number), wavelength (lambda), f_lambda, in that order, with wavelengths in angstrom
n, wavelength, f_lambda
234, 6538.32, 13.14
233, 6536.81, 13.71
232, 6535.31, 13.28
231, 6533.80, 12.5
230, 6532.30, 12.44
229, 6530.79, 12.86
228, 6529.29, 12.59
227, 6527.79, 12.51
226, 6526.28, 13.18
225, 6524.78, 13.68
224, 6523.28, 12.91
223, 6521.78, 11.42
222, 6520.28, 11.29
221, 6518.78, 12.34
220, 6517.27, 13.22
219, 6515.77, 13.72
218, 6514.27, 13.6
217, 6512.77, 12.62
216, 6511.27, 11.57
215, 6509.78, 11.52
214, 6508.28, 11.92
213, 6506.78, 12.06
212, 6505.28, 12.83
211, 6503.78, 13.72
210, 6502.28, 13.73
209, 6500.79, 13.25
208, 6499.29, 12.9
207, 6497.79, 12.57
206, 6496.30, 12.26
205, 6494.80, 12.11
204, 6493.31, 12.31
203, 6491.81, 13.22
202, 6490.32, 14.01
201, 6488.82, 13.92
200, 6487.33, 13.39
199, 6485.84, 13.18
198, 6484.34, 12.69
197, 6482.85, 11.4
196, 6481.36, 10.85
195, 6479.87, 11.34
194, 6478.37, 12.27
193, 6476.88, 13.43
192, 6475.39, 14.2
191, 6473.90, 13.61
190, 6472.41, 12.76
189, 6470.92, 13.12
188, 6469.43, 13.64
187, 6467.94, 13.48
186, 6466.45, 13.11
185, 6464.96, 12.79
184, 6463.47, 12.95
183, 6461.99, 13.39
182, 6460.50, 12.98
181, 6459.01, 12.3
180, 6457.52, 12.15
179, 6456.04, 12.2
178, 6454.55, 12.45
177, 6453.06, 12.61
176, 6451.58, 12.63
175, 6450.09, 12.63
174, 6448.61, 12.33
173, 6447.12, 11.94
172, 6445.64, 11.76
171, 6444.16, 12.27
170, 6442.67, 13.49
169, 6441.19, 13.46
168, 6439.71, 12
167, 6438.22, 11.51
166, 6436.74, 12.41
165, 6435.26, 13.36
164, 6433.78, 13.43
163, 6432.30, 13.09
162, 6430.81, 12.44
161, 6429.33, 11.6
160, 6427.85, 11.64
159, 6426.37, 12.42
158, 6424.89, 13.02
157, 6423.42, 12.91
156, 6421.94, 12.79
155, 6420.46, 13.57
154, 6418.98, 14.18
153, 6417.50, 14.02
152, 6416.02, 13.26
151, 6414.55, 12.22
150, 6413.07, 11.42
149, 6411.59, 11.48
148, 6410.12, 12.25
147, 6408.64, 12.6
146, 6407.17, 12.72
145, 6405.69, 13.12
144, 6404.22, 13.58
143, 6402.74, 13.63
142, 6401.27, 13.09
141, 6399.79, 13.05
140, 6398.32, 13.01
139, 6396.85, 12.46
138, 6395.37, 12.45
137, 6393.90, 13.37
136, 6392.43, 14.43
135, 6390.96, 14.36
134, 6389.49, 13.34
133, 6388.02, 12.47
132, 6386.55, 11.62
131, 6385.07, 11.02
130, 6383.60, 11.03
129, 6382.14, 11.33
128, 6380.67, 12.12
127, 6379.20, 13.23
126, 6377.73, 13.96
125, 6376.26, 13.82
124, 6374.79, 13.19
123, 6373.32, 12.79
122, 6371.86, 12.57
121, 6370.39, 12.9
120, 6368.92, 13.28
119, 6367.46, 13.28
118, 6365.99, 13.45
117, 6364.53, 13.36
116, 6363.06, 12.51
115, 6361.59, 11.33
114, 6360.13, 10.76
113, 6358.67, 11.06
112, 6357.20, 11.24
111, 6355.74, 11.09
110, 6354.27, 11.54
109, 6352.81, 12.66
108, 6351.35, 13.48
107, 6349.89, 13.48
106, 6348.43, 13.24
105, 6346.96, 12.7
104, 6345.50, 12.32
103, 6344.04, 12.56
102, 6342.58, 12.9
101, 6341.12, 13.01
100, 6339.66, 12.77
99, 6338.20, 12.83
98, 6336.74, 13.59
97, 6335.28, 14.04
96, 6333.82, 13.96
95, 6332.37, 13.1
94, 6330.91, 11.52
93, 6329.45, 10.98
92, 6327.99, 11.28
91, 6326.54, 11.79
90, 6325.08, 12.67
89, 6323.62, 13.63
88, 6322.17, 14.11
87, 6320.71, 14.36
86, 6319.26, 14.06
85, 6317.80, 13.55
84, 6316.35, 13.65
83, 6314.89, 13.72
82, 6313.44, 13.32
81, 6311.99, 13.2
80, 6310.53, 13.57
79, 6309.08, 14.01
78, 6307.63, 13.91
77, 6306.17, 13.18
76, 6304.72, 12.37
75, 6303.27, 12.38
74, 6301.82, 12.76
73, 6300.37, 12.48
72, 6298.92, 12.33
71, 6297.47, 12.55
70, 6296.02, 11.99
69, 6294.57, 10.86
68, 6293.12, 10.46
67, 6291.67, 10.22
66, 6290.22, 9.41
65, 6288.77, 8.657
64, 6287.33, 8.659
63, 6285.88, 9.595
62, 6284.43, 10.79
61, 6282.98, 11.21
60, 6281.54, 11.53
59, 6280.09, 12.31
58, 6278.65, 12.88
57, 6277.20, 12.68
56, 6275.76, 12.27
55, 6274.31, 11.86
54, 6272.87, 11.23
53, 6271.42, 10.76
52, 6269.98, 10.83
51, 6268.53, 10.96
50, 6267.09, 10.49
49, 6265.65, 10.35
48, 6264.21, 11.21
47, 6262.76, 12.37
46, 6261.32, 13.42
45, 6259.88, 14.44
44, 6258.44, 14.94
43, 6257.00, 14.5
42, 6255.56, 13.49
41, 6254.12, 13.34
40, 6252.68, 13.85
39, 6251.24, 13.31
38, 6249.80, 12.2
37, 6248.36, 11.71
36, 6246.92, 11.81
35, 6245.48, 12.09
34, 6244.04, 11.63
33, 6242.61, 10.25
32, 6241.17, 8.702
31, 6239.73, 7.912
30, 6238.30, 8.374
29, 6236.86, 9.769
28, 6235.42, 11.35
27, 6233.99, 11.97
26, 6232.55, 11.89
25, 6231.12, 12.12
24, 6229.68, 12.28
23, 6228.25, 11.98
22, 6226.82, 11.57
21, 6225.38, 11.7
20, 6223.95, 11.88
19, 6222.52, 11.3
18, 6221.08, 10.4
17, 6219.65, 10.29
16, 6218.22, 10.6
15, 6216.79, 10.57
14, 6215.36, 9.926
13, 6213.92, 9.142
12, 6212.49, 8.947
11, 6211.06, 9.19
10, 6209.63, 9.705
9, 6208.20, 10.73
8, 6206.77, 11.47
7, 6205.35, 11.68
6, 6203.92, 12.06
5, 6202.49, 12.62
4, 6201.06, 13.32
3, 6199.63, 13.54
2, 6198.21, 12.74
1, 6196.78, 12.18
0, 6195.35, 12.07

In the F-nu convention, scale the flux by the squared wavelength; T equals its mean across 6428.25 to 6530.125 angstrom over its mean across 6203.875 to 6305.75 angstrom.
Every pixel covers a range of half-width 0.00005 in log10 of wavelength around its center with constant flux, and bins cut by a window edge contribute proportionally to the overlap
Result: 1.20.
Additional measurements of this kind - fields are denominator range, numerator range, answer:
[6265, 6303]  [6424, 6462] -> 1.18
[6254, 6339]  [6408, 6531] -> 1.09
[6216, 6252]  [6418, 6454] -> 1.21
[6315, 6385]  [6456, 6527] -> 1.05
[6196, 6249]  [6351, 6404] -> 1.20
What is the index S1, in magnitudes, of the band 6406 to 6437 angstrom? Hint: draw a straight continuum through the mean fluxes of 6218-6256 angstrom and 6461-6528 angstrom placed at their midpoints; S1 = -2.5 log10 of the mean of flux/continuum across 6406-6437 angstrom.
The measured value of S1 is -0.03 mag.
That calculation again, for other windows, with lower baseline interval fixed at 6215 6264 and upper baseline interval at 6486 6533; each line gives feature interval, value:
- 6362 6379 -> -0.08 mag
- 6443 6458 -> 0.02 mag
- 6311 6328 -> -0.11 mag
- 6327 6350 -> -0.06 mag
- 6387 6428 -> -0.05 mag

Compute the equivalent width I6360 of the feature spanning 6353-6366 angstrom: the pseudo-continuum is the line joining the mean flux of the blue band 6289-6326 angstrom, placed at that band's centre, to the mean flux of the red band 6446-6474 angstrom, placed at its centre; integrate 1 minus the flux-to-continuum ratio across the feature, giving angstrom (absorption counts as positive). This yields 1.0 angstrom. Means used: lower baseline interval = 12.7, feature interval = 11.8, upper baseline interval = 12.8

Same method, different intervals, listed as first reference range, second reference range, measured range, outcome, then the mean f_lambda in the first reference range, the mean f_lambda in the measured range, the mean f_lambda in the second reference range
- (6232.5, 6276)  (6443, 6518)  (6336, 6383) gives -1.7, 11.7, 12.6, 12.7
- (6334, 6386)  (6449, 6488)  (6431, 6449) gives 0.2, 12.6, 12.6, 12.7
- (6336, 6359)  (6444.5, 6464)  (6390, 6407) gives -1.1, 12.6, 13.3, 12.5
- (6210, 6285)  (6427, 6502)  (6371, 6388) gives -0.3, 11.5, 12.4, 12.7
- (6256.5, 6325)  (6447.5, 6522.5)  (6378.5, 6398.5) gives -0.2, 12.2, 12.6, 12.7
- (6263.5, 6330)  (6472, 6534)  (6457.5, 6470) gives -0.4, 12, 13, 12.7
